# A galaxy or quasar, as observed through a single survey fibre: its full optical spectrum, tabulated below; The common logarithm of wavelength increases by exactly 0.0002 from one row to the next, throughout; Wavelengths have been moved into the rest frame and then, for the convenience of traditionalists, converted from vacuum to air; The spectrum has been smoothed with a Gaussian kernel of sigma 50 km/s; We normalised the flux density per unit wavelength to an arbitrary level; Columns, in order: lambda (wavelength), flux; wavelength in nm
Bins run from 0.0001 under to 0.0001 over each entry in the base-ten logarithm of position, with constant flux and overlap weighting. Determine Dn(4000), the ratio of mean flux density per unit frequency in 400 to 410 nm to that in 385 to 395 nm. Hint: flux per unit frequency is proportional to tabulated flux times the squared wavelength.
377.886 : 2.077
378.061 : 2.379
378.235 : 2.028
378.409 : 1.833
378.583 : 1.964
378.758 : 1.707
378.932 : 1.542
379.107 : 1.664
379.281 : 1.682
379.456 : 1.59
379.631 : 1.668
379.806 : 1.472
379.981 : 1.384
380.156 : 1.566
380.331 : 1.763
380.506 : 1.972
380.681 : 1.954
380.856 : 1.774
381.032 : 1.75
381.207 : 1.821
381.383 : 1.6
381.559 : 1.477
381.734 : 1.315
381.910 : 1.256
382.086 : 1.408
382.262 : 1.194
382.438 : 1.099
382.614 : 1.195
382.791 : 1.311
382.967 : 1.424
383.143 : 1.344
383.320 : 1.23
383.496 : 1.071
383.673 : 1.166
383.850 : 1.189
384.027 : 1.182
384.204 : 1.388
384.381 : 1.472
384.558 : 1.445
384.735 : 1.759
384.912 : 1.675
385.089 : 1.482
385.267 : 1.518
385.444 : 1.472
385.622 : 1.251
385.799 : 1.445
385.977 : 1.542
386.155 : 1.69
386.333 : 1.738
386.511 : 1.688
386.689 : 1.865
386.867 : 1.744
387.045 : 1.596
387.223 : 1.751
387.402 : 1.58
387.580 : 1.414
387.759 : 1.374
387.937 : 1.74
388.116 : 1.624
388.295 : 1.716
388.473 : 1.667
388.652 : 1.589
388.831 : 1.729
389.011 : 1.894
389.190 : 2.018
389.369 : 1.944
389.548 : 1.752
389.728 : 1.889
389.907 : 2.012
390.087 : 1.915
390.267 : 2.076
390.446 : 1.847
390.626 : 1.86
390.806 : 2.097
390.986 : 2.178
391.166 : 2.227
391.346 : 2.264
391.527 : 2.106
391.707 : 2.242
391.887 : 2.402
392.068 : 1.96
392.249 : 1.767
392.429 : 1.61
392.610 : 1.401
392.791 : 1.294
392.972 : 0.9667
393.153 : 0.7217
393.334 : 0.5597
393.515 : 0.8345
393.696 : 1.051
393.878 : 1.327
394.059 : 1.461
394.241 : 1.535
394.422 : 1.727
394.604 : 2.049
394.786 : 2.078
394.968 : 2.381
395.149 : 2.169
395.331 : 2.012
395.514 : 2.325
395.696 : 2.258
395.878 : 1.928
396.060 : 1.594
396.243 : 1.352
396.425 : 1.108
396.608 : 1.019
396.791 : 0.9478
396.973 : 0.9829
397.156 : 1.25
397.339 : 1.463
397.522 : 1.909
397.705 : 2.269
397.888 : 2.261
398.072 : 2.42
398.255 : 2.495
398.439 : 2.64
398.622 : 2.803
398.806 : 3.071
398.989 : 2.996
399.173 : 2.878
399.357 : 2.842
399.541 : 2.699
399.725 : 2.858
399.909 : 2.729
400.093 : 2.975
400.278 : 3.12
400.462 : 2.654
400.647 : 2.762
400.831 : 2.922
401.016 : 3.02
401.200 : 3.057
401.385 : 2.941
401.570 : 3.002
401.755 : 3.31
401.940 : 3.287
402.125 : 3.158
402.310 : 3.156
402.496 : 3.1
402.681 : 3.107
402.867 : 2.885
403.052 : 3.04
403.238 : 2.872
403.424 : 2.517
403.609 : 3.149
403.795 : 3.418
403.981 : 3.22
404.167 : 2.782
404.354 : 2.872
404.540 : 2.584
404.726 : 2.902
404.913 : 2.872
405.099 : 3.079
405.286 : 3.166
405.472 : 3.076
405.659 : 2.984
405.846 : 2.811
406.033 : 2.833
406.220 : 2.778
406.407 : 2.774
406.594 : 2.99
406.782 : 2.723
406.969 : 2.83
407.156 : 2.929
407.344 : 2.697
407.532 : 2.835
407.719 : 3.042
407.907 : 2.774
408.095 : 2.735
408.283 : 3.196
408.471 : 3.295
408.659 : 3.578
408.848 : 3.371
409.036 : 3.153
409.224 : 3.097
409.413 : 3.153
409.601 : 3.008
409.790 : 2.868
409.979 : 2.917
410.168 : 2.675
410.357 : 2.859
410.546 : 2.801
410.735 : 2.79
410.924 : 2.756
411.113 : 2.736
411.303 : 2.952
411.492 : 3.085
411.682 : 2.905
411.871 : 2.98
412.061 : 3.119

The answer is 1.91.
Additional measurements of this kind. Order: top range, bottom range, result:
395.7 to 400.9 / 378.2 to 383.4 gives 1.58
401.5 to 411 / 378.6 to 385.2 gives 2.26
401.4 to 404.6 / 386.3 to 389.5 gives 1.92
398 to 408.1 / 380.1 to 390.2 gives 2.03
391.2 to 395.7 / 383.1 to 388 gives 1.18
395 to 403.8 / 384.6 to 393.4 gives 1.55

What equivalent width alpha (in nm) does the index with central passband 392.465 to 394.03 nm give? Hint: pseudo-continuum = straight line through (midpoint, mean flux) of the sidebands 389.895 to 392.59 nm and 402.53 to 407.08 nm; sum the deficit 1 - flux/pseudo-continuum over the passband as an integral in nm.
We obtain 0.80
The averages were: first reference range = 2.02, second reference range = 2.93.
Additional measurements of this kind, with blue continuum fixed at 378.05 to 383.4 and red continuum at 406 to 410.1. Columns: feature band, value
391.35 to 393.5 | 0.612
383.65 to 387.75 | 0.694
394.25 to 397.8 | 0.955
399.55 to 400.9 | -0.141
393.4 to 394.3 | 0.416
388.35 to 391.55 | 0.177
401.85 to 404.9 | -0.289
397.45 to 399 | -0.028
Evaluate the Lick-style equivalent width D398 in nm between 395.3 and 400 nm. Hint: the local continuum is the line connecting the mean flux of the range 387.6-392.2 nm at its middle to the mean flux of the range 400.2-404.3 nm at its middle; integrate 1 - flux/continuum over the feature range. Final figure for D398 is 0.91 nm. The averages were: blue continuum 1.92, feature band 2.12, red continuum 3.02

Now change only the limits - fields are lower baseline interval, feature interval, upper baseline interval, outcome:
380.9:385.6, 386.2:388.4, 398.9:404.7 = 0.10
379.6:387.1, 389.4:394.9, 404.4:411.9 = 0.77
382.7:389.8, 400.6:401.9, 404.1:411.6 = -0.26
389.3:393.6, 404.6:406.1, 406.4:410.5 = -0.11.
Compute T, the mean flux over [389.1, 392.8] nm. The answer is 1.96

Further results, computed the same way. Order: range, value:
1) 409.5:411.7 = 2.86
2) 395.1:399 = 1.94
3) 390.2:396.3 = 1.76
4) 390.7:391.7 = 2.17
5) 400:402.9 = 3.03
